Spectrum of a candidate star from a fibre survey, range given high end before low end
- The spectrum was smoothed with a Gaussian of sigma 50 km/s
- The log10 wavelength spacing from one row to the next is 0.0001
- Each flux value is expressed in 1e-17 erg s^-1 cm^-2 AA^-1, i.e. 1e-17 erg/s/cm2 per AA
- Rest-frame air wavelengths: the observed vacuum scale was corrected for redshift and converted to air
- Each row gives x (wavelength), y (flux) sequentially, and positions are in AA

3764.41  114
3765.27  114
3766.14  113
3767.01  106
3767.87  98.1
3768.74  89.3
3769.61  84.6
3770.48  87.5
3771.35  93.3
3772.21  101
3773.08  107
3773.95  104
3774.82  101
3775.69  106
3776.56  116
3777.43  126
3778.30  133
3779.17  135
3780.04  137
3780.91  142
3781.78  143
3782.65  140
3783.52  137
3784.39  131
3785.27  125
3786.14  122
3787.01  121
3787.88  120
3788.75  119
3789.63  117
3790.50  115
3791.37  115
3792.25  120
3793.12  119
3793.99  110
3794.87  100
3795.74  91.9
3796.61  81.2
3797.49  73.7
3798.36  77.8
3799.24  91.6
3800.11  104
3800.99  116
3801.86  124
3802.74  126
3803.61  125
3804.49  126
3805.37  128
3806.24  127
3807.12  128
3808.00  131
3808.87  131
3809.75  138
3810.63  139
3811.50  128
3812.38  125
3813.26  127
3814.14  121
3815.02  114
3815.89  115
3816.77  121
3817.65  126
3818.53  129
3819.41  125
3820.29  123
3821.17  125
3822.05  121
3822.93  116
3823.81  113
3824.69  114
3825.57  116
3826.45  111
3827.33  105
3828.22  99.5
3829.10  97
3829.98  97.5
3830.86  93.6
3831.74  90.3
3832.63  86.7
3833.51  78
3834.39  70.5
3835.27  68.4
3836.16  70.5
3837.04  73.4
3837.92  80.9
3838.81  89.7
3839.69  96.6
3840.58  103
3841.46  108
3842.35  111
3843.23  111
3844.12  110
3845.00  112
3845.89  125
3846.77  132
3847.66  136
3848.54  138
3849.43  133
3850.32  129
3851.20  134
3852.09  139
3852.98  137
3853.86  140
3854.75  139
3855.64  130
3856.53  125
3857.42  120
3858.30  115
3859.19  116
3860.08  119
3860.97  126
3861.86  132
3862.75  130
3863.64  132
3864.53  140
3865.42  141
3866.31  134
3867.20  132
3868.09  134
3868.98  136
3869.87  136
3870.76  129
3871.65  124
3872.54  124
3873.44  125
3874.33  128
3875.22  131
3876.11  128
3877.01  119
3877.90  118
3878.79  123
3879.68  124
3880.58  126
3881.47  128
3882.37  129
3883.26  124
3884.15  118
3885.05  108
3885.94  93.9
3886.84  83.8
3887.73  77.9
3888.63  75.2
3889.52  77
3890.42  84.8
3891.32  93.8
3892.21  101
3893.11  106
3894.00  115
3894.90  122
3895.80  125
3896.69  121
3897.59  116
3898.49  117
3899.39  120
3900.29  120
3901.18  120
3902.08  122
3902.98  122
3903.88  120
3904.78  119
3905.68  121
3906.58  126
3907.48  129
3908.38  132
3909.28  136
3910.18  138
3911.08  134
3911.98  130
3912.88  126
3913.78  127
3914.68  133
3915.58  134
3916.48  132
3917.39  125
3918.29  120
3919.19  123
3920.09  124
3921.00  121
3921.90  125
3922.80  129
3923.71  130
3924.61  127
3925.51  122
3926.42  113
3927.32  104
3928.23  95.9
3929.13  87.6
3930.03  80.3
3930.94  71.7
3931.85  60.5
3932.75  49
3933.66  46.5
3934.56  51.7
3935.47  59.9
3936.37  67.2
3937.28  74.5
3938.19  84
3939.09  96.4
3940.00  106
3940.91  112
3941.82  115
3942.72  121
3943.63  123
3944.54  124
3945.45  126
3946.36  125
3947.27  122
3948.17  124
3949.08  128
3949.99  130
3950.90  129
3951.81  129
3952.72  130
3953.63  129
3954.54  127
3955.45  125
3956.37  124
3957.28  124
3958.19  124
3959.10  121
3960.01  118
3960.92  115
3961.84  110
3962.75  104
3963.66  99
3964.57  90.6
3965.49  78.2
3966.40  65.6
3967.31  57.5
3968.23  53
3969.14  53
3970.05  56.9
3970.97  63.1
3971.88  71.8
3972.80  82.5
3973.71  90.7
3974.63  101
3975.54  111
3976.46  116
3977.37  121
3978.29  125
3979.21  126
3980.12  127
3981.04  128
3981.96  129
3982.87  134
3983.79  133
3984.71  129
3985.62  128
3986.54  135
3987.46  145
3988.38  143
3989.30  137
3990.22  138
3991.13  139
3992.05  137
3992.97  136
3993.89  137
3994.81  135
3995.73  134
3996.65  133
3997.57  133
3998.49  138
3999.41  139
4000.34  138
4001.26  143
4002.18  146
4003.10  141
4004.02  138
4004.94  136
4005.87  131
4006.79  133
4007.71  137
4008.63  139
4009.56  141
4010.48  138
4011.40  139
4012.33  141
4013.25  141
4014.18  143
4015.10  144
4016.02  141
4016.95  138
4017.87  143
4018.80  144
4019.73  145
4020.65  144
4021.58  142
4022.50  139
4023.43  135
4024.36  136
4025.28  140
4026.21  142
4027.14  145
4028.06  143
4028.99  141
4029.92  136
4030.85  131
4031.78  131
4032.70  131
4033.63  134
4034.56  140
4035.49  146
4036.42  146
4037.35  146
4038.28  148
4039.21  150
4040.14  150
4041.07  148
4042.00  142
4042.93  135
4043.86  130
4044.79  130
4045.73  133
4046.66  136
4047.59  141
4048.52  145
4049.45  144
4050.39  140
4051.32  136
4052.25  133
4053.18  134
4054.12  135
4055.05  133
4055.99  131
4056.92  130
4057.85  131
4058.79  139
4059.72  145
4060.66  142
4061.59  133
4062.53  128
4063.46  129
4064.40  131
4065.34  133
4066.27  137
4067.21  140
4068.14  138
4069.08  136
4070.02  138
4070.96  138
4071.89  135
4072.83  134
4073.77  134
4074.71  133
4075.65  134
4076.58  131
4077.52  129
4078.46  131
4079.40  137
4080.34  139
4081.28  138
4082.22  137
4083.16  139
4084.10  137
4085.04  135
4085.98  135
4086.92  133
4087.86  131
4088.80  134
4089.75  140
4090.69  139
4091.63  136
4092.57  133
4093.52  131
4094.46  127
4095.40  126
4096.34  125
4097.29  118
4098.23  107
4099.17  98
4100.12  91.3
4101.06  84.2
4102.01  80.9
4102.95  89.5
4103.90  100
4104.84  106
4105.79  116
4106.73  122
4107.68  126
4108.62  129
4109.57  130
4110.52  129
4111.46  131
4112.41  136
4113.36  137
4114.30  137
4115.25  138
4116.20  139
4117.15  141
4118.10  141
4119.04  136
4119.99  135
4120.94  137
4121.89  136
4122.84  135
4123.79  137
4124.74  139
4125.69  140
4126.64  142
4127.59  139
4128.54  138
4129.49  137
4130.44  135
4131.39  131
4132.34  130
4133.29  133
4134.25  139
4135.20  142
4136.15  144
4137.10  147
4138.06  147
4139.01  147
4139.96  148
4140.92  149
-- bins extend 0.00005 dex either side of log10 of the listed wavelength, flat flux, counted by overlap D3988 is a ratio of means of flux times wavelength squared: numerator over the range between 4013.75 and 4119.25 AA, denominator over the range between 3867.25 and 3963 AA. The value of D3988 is 1.3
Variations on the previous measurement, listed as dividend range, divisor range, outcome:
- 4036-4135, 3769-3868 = 1.31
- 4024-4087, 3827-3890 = 1.32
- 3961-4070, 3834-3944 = 1.21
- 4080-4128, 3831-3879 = 1.22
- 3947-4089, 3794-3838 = 1.32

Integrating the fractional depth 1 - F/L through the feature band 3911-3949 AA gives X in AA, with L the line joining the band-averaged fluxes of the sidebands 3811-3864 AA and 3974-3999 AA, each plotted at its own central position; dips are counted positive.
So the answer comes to 5.2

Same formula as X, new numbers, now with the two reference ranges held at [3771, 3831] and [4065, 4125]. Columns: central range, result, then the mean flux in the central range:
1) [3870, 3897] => 1.7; 113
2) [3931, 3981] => 9.2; 101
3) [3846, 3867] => -2.1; 131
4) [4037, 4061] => -2.2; 139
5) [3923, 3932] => 1.5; 101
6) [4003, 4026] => -2.5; 140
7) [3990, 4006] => -1.6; 137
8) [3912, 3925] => -0.5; 127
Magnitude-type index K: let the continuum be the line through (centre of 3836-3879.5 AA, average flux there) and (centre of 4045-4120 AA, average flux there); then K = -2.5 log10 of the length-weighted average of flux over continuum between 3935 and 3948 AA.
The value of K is 0.20 mag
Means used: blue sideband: 123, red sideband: 130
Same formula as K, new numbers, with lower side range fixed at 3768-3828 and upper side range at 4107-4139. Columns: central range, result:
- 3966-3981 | 0.38 mag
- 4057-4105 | 0.05 mag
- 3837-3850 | 0.07 mag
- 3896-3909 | 0.01 mag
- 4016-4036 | -0.07 mag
